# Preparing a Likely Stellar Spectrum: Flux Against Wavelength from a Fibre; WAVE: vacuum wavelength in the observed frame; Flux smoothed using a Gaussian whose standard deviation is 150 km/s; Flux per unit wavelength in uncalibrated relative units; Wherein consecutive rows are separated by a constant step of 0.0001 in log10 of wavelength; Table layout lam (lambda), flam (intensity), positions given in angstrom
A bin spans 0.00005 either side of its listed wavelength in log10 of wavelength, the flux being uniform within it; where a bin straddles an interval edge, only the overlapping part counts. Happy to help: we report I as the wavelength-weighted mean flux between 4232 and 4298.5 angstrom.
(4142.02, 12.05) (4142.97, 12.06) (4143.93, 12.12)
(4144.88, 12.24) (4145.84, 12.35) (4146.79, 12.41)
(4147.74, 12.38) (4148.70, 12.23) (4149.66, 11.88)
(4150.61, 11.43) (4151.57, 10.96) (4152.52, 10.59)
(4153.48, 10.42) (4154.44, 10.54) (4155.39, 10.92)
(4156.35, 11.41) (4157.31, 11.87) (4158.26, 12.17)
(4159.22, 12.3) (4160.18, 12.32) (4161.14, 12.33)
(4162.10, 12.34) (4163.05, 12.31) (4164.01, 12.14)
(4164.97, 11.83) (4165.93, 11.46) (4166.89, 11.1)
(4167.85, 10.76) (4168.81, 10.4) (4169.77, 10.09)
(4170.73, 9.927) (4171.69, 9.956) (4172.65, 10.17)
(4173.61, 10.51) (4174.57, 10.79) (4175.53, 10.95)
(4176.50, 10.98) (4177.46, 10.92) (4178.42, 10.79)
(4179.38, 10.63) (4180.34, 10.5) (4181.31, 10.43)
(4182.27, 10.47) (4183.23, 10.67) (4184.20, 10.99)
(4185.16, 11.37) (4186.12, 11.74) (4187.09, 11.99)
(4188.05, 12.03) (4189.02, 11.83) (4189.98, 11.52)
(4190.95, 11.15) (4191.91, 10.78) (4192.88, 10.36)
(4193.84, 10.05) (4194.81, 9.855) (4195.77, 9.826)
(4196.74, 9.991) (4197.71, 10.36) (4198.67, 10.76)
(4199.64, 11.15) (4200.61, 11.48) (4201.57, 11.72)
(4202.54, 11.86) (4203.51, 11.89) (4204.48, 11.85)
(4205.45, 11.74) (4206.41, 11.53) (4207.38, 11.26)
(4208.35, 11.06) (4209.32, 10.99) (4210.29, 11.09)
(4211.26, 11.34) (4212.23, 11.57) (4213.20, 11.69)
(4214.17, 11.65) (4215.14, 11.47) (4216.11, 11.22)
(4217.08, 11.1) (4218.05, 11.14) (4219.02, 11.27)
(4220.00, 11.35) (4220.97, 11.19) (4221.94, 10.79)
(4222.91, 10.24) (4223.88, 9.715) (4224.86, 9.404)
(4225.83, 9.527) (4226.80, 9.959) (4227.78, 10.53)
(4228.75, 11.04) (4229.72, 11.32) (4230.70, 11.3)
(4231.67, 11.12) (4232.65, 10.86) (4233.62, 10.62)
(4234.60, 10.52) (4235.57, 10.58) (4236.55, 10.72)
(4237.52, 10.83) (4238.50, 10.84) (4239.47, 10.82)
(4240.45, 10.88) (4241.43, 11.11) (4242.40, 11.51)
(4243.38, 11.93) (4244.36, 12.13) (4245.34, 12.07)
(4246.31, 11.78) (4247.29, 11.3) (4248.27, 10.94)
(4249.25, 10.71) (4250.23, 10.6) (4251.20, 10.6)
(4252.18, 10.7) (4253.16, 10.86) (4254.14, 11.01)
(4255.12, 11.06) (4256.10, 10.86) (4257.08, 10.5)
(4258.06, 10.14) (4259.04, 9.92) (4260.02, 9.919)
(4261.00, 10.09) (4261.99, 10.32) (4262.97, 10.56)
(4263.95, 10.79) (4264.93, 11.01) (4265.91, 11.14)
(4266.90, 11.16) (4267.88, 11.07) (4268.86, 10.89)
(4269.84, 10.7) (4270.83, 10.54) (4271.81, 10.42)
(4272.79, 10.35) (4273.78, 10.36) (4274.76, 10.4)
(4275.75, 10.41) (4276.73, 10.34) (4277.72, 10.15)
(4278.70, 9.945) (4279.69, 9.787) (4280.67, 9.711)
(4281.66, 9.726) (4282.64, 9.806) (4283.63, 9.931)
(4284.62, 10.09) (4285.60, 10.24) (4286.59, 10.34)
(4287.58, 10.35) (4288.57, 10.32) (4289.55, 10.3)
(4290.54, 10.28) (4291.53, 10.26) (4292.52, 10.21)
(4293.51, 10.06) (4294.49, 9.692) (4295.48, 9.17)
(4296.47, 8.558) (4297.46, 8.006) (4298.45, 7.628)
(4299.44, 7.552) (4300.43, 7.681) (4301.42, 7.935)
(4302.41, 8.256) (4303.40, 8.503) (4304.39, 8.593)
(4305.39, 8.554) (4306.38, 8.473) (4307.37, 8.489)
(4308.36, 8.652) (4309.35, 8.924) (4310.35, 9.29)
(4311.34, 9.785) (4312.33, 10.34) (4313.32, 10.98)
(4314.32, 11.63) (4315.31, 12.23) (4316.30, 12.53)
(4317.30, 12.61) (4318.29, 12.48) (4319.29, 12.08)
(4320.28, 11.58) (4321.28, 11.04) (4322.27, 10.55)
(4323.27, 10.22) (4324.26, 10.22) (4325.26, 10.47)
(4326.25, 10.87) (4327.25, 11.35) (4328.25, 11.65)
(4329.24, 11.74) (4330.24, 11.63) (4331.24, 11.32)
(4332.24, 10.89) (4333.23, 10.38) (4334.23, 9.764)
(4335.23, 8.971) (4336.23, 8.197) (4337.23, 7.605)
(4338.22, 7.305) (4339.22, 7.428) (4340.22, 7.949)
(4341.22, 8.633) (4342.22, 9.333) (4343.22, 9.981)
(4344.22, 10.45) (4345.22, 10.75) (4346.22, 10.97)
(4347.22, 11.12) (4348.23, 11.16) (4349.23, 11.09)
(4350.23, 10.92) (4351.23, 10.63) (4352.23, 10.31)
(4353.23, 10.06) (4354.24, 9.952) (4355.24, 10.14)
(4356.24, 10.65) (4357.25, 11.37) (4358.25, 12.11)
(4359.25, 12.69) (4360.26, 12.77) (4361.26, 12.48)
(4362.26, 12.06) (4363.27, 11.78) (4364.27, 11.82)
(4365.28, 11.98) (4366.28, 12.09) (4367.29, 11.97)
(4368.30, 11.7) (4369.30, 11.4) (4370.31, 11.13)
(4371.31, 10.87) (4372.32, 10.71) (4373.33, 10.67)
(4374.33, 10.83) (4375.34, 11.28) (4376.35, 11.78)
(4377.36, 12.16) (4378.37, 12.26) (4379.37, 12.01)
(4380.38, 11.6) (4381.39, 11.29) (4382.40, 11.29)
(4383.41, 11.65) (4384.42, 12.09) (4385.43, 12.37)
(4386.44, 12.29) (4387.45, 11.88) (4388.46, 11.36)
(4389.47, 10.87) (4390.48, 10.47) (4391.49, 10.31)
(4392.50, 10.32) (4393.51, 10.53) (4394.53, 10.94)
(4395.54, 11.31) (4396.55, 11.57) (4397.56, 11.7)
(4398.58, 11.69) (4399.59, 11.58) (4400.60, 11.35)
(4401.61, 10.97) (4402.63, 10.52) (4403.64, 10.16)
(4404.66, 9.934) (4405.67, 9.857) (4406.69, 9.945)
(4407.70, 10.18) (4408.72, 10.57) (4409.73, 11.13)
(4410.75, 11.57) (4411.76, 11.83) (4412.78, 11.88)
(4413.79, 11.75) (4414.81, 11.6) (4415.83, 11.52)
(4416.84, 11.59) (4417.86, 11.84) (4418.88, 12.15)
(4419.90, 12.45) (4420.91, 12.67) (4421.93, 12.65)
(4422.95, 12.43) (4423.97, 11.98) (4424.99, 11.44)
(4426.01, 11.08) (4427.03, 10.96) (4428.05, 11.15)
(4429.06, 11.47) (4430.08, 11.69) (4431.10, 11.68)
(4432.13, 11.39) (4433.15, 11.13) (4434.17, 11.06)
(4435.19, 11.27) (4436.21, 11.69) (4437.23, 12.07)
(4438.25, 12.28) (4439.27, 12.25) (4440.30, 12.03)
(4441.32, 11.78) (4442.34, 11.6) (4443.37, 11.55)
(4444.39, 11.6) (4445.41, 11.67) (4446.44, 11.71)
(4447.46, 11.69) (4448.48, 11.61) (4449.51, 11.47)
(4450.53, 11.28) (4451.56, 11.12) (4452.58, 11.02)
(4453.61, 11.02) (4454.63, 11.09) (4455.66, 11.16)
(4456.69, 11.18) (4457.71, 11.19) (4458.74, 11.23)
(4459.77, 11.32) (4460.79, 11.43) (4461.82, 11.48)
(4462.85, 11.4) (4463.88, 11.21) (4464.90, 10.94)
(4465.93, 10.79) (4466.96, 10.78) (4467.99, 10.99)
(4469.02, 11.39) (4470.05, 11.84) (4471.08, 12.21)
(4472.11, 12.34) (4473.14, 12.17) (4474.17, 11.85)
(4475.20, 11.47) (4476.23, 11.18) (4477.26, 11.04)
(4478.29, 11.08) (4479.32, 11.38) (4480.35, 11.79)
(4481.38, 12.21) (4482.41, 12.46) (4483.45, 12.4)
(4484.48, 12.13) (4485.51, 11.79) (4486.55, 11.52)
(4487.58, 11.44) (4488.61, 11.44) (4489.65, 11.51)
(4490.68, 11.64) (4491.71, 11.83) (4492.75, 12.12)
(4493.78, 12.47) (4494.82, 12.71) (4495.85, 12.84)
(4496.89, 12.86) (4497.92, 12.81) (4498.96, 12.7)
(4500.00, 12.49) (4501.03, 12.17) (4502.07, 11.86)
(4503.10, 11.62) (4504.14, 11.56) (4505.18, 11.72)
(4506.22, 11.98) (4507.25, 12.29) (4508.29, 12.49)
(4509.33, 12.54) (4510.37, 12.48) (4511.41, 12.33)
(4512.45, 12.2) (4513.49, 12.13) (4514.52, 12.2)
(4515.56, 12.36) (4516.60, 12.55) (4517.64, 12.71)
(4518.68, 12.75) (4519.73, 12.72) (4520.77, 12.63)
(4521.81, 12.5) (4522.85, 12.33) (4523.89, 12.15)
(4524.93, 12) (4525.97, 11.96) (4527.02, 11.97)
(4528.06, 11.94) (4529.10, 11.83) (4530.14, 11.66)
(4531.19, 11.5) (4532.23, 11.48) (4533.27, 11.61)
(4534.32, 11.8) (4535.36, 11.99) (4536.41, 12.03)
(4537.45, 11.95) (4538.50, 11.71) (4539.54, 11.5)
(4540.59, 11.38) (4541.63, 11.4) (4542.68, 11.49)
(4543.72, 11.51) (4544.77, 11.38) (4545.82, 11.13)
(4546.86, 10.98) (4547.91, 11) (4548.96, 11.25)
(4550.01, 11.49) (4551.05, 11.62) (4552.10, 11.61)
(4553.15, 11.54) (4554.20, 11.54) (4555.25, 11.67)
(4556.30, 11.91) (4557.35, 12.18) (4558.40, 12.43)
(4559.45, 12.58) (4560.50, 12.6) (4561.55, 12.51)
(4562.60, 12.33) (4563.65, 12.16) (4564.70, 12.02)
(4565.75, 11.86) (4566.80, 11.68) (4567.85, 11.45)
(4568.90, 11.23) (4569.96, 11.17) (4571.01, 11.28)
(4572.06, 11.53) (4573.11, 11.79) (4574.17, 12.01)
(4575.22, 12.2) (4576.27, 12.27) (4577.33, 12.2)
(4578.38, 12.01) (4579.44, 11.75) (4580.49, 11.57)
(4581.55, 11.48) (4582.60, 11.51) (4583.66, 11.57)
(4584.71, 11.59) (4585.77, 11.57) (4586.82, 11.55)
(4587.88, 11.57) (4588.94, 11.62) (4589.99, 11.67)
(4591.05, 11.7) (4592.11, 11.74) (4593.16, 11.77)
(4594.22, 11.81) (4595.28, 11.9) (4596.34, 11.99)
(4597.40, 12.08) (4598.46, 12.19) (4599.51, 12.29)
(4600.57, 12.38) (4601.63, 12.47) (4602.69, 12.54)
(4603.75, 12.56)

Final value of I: 10.5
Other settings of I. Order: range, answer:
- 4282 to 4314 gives 9.3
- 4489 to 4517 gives 12.2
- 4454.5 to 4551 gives 11.8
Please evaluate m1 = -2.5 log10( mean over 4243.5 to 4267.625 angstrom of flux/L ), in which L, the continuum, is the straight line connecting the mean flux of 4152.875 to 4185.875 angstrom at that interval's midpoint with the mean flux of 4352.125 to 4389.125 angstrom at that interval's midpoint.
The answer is 0.04 mag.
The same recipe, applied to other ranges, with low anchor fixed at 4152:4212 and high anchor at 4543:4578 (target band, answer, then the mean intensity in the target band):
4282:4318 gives 0.17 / 9.64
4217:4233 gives 0.05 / 10.7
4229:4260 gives 0.03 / 11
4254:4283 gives 0.08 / 10.4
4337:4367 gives 0.08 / 10.6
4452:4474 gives 0.02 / 11.3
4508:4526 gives -0.06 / 12.4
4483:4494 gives -0.02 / 11.8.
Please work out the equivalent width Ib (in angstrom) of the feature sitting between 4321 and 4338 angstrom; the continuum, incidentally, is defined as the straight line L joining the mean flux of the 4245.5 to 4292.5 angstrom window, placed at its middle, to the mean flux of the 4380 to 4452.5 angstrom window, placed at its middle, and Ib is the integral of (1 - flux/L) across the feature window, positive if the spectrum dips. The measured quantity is 0.8 angstrom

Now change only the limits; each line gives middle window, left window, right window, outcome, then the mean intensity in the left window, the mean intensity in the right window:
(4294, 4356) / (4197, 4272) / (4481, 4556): 7.4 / 11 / 12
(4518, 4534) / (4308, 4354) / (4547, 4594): -0.8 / 10.4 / 11.8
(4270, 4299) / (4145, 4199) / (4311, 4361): 2.4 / 11.1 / 10.6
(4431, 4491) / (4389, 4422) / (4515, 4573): -0.5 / 11.2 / 11.8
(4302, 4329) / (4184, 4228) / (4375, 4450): 2.1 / 11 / 11.5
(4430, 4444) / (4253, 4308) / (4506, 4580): -0.7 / 9.87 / 11.9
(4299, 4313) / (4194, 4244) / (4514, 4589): 3.1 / 11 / 11.8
